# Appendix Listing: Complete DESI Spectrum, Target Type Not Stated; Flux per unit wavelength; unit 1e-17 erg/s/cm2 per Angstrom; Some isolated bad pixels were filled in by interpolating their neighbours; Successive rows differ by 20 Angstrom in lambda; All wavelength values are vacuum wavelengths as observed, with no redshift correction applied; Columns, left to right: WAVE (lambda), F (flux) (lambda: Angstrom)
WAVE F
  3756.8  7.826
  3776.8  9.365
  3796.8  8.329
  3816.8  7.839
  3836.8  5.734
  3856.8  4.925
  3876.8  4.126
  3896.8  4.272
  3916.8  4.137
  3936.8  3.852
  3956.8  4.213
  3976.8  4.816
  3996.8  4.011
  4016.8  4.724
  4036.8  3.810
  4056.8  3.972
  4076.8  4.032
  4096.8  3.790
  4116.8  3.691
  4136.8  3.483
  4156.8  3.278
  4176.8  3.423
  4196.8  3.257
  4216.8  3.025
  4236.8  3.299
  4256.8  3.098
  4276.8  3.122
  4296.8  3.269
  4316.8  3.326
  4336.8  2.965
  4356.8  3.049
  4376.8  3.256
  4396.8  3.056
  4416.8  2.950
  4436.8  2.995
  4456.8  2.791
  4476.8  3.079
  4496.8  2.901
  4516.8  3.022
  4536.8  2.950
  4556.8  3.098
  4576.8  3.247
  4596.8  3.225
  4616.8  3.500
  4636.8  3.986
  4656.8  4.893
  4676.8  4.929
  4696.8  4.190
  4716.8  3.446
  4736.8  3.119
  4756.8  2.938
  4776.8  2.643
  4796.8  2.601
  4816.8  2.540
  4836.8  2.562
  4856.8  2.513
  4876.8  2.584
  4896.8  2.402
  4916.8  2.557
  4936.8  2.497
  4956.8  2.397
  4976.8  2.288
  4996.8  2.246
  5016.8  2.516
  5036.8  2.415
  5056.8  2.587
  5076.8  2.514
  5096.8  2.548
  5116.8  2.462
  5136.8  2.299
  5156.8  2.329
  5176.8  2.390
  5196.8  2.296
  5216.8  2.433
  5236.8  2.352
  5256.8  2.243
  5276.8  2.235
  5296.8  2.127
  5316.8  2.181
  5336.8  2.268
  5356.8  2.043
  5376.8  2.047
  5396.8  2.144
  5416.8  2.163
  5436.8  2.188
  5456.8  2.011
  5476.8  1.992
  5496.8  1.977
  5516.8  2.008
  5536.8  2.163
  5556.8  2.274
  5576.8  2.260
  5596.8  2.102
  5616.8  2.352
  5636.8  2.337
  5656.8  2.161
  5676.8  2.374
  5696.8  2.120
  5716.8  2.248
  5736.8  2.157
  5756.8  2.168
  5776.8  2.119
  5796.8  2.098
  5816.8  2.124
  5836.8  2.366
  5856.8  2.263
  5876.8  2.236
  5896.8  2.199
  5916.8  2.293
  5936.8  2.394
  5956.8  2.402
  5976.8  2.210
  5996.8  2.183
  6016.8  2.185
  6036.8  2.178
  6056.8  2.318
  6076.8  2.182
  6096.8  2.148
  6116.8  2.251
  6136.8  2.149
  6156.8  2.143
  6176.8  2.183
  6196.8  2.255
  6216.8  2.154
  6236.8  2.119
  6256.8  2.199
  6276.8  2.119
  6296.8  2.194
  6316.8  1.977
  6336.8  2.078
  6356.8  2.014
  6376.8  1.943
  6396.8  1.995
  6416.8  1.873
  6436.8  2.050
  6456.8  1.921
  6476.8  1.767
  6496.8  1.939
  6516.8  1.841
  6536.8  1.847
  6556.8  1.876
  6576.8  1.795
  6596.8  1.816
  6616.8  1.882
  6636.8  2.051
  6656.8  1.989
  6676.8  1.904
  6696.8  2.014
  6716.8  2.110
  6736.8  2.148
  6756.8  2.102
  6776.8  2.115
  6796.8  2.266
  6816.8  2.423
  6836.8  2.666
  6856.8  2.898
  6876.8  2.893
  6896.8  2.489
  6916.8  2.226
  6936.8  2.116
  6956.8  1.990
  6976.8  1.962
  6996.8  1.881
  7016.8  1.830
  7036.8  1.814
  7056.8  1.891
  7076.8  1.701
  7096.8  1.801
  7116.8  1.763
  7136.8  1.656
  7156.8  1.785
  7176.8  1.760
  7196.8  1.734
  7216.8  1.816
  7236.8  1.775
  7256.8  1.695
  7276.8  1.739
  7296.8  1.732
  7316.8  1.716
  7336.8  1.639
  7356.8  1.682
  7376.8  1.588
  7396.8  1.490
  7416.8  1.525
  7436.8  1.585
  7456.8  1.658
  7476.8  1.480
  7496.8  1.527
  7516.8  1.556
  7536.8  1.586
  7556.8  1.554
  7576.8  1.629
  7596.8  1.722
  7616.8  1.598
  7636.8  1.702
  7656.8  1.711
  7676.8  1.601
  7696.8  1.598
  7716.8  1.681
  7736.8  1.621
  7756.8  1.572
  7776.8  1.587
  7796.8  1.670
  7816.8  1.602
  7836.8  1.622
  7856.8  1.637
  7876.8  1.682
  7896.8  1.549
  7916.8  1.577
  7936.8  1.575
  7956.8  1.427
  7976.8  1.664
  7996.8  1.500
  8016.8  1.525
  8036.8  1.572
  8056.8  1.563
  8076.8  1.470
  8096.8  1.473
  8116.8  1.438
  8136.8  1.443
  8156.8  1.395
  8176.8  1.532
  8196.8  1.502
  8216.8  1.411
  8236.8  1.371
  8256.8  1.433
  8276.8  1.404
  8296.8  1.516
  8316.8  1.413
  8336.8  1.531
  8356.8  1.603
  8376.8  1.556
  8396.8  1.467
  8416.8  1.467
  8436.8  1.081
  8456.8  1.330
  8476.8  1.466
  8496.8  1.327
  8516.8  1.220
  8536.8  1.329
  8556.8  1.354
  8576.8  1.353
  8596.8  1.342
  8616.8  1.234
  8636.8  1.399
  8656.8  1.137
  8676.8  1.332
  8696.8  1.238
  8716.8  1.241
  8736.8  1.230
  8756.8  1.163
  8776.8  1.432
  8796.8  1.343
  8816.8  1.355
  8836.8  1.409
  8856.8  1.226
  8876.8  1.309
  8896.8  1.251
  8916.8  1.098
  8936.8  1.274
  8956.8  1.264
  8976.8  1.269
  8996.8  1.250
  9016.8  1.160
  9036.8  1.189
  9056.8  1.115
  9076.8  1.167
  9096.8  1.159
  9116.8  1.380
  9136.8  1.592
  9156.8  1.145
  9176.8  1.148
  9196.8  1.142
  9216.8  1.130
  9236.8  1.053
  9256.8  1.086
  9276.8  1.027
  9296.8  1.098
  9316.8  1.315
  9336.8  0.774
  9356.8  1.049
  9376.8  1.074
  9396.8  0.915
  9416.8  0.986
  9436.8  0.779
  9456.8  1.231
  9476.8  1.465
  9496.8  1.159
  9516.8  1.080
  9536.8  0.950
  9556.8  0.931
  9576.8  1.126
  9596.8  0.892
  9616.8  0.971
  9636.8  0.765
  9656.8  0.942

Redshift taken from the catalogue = 1.45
